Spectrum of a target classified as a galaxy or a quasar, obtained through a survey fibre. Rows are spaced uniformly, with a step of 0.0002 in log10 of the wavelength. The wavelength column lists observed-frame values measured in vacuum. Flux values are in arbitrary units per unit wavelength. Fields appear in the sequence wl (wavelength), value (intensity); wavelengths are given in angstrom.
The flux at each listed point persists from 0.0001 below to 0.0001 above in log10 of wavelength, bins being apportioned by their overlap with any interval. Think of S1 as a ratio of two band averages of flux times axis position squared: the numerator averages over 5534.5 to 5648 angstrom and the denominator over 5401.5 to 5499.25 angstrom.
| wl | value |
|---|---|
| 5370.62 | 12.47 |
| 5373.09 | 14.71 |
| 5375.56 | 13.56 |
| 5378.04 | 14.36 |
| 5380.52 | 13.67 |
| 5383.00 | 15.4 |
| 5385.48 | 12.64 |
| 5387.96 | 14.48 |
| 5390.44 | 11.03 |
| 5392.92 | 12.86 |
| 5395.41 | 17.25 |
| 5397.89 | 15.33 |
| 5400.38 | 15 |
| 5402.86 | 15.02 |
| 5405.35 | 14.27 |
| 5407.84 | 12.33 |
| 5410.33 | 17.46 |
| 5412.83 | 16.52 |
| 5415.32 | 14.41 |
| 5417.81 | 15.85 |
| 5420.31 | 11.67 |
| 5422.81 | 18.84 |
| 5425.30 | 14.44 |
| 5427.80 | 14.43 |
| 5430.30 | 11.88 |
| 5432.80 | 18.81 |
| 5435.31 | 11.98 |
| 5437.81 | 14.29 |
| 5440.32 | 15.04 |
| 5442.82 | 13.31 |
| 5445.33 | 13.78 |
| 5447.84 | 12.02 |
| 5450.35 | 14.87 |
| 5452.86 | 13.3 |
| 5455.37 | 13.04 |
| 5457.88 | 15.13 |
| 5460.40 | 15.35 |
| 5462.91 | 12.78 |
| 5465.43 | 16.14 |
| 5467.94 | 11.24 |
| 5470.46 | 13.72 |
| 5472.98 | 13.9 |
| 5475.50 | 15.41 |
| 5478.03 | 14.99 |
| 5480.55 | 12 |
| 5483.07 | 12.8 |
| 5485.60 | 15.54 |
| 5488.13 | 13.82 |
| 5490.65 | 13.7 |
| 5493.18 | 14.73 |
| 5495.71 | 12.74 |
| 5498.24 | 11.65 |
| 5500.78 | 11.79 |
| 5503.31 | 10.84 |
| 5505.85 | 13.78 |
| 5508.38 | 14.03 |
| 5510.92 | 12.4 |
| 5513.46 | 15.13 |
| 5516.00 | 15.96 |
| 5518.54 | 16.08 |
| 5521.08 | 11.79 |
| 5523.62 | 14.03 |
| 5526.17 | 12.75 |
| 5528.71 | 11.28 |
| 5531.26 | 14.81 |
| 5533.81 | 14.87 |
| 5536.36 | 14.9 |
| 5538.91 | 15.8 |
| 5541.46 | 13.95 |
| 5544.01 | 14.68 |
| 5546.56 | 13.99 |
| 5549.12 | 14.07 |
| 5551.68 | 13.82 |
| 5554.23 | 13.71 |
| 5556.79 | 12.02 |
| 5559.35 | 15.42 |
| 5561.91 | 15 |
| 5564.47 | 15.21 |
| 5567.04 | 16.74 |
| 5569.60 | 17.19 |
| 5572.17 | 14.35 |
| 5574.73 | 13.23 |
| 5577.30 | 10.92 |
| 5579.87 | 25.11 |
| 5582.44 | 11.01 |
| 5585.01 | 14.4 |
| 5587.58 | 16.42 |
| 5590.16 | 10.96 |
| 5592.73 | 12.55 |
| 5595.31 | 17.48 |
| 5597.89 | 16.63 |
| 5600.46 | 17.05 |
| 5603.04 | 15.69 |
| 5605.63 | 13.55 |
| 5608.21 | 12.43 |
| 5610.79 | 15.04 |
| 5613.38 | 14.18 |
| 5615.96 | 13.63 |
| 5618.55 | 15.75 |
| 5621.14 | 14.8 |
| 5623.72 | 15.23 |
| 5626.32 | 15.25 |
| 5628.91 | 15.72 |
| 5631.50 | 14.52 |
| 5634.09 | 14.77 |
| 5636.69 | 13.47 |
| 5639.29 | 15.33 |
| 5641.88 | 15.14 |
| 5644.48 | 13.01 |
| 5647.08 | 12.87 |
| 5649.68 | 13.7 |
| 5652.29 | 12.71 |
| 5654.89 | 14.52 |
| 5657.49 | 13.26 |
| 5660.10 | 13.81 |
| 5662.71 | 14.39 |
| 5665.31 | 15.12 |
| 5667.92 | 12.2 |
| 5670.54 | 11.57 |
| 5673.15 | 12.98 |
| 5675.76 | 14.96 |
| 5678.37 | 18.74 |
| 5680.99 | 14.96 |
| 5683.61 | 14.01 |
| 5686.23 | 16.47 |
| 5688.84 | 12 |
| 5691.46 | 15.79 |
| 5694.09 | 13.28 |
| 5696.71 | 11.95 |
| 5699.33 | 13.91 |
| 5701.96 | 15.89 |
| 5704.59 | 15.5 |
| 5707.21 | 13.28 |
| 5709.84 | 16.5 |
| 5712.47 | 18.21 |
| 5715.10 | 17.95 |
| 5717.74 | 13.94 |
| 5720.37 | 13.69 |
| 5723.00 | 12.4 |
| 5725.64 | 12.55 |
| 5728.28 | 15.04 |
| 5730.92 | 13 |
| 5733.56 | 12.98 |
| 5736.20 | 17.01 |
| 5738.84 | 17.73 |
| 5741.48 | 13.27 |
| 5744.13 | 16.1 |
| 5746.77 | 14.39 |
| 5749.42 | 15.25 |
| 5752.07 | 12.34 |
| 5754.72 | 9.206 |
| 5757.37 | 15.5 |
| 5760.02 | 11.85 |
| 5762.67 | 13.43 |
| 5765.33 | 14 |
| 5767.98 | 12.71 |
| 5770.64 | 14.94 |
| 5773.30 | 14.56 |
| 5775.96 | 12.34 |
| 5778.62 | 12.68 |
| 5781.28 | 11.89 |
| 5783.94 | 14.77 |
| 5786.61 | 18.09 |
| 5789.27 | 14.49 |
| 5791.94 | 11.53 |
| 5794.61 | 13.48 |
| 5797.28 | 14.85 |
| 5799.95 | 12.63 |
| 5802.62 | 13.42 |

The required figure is 1.09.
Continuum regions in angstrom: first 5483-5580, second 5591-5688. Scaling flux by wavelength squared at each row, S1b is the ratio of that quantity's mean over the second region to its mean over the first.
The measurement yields 1.07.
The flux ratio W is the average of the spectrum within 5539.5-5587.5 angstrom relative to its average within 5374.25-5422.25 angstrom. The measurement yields 1.02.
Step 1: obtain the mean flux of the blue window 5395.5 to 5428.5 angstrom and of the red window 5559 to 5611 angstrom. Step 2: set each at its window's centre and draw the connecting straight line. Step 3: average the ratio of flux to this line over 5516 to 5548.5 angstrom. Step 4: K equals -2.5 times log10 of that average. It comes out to 0.07 mag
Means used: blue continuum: 15.1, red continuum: 15.1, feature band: 14.2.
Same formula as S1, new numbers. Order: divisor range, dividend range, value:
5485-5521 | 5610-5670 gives 1.10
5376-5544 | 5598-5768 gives 1.10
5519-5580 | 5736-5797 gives 1.05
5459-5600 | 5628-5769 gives 1.06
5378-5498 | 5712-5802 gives 1.11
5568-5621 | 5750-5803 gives 0.96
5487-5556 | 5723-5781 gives 1.09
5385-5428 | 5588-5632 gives 1.08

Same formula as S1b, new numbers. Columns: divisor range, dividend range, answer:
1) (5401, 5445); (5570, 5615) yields 1.07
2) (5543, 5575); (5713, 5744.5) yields 1.07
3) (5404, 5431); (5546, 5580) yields 1.05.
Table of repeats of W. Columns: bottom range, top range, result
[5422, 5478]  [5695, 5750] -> 1.04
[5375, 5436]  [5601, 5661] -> 0.98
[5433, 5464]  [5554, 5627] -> 1.07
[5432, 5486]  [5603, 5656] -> 1.02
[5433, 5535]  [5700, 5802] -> 1.03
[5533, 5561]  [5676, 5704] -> 1.03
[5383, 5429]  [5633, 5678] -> 0.94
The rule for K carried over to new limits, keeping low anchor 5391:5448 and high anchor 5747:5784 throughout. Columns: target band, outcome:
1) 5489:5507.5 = 0.122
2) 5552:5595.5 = -0.053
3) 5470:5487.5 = 0.027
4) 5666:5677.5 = 0.028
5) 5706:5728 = -0.108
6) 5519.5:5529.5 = 0.128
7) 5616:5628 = -0.096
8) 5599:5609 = -0.071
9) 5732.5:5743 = -0.150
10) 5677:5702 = -0.084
